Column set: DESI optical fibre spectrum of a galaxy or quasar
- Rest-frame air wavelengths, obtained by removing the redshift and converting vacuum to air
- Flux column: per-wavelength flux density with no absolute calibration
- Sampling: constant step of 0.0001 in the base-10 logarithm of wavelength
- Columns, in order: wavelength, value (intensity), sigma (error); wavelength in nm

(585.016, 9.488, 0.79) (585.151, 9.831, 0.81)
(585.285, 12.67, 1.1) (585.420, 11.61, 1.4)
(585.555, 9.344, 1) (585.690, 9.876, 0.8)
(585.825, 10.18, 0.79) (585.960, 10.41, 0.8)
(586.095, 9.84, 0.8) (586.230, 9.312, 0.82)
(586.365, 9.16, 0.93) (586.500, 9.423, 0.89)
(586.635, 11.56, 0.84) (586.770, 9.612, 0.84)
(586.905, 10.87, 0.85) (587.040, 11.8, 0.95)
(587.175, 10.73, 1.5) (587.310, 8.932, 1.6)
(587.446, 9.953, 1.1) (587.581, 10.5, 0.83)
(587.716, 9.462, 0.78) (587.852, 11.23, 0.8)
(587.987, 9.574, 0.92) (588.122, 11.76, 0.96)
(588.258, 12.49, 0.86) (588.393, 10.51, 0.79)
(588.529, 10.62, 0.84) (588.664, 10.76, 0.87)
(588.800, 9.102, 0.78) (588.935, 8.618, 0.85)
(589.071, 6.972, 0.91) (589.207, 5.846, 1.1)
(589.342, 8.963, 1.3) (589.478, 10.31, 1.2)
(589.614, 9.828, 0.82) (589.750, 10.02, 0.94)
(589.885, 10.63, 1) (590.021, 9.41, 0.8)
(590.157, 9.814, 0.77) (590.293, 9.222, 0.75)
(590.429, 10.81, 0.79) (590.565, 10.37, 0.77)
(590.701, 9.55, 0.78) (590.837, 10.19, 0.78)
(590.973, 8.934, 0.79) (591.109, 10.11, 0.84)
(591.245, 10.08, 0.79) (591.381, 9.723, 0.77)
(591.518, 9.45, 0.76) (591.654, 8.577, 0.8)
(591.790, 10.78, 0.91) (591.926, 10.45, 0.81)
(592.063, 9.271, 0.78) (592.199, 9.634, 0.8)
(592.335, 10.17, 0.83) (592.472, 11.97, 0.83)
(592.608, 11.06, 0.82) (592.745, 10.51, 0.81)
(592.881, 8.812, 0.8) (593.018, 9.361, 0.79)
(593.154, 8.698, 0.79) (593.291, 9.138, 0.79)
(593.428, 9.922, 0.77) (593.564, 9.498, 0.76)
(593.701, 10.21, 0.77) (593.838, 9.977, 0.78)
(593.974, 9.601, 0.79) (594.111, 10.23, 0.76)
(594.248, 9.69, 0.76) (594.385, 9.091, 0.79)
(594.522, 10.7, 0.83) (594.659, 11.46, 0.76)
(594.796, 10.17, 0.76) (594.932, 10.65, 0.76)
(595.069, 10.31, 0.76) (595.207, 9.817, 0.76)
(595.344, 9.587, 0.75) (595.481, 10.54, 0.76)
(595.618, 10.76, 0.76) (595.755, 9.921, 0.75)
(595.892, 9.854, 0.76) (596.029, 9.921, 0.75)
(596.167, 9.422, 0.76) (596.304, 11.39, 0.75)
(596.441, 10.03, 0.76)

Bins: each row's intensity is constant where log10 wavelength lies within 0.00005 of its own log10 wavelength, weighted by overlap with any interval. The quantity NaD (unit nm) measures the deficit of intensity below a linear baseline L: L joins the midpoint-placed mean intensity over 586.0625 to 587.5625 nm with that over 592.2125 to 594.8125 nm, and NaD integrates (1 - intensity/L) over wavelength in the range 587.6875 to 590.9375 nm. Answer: 0.08 nm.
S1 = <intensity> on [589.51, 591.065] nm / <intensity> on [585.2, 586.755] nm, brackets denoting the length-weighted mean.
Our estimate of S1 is 0.96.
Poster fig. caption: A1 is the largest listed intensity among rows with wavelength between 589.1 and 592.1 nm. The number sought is 10.81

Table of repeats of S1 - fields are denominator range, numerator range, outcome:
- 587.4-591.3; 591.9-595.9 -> 1.02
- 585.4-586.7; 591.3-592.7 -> 1.01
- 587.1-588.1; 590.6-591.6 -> 0.96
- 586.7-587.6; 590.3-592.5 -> 0.96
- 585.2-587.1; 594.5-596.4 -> 0.99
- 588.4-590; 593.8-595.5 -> 1.09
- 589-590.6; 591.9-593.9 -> 1.06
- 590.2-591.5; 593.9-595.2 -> 1.03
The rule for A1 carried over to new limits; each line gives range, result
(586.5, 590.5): 12.49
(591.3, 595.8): 11.97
